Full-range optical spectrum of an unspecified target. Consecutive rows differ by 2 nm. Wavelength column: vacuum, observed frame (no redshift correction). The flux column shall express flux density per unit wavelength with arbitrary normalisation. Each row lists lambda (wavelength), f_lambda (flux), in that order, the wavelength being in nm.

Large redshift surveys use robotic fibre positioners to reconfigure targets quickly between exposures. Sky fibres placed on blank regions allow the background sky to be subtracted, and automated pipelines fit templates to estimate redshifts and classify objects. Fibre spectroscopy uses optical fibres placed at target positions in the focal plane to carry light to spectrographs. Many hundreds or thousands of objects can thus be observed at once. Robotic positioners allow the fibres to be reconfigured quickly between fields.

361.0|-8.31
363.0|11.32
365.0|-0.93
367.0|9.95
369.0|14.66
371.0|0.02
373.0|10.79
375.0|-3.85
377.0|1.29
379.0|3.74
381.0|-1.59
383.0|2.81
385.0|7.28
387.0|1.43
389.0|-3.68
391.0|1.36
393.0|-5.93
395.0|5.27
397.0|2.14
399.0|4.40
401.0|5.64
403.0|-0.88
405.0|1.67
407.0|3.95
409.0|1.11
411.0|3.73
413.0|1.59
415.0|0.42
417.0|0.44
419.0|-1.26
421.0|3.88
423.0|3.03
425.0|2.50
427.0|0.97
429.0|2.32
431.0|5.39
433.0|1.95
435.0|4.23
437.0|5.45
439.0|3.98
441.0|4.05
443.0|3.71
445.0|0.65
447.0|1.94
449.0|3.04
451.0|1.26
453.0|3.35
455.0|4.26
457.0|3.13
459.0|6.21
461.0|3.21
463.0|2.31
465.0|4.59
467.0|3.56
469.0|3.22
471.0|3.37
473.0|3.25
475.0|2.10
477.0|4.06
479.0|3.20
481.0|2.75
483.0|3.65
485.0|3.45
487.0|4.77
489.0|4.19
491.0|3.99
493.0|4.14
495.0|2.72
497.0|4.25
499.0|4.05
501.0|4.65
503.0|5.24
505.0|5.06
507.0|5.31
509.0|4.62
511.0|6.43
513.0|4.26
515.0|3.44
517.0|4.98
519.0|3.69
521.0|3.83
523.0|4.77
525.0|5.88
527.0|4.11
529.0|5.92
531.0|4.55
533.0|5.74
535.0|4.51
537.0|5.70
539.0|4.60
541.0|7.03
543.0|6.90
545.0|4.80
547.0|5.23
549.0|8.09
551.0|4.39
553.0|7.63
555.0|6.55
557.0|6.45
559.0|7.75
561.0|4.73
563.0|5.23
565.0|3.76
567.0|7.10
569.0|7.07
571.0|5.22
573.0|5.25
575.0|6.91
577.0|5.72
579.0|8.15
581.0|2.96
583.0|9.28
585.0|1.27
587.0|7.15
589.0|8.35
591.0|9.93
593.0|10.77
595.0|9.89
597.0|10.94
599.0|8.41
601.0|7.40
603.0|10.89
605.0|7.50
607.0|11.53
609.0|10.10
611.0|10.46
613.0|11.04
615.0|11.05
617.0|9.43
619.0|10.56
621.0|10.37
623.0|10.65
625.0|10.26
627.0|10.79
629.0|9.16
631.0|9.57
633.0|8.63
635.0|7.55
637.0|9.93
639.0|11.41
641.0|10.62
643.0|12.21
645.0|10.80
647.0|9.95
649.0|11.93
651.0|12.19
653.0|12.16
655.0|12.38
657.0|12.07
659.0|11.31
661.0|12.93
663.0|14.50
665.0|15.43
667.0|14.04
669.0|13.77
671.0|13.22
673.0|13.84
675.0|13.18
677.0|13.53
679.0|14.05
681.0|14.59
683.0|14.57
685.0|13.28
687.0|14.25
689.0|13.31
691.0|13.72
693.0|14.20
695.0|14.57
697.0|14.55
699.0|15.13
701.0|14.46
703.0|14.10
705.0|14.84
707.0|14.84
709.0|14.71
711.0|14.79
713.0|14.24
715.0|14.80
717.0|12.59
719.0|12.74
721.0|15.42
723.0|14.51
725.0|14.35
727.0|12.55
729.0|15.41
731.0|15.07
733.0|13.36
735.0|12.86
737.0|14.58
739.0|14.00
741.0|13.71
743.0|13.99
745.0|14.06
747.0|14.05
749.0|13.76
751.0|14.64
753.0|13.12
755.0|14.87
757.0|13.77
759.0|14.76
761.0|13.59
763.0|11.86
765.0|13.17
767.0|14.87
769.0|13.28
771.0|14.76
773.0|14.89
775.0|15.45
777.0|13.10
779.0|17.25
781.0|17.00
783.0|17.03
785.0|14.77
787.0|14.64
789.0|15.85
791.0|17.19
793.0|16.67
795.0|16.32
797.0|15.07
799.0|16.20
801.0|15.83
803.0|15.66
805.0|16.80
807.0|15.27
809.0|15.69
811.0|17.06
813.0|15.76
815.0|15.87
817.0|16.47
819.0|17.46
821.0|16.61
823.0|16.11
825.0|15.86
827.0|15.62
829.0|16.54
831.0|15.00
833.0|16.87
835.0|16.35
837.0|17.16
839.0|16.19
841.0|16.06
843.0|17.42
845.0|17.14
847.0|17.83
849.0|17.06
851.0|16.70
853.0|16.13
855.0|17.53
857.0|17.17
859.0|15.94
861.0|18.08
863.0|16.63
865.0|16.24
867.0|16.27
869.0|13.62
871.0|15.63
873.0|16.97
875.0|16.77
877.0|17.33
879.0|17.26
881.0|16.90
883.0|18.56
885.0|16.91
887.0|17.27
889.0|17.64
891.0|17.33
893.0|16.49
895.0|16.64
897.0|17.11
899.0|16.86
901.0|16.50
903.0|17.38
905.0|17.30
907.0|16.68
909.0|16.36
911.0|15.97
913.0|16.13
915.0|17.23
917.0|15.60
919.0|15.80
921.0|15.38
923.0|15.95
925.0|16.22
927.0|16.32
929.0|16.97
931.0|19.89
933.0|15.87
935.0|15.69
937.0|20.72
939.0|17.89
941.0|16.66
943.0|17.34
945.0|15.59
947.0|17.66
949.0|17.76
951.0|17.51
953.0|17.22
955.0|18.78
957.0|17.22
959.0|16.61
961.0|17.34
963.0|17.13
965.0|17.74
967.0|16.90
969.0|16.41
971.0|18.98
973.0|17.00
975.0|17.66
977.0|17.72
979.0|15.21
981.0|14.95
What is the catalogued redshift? 0.47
